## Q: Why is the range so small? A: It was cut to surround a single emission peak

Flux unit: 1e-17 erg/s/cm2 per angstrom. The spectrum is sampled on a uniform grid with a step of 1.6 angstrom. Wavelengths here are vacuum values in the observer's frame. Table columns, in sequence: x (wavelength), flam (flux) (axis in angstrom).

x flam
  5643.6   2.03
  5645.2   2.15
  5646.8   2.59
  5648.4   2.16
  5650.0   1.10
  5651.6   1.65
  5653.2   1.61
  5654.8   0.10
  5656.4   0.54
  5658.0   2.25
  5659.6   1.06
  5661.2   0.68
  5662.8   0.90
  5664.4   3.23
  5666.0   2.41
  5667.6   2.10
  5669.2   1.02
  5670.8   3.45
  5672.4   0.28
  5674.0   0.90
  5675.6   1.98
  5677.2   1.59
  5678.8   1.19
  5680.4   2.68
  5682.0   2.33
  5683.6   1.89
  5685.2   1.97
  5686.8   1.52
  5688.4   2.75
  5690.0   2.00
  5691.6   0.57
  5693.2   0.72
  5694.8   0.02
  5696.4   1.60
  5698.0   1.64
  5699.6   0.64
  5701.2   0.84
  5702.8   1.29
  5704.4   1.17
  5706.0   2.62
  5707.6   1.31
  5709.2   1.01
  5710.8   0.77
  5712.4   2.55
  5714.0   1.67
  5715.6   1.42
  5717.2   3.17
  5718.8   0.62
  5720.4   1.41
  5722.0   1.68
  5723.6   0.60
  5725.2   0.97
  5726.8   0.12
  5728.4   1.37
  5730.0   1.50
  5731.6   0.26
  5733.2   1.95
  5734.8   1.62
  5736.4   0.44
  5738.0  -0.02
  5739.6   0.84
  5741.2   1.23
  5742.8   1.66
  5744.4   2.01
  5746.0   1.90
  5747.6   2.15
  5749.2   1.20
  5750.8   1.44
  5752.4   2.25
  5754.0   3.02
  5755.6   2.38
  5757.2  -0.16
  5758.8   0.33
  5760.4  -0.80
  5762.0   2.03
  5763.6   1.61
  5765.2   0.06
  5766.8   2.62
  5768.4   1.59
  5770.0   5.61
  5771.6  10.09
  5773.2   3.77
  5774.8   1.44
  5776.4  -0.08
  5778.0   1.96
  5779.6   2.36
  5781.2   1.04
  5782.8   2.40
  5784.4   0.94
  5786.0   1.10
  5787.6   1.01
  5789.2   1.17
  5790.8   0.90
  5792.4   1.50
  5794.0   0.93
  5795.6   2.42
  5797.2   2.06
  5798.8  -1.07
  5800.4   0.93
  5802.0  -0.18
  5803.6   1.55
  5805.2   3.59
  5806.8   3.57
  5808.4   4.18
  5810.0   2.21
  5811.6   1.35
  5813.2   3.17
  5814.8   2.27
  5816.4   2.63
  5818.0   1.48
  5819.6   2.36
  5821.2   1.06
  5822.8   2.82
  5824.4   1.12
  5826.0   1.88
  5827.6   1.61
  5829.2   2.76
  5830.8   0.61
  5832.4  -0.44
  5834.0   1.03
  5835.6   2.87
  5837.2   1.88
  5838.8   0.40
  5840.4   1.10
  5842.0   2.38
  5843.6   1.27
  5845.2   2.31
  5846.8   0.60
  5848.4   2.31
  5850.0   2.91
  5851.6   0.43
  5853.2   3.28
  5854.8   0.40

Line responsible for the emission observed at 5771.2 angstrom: H-beta 4861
